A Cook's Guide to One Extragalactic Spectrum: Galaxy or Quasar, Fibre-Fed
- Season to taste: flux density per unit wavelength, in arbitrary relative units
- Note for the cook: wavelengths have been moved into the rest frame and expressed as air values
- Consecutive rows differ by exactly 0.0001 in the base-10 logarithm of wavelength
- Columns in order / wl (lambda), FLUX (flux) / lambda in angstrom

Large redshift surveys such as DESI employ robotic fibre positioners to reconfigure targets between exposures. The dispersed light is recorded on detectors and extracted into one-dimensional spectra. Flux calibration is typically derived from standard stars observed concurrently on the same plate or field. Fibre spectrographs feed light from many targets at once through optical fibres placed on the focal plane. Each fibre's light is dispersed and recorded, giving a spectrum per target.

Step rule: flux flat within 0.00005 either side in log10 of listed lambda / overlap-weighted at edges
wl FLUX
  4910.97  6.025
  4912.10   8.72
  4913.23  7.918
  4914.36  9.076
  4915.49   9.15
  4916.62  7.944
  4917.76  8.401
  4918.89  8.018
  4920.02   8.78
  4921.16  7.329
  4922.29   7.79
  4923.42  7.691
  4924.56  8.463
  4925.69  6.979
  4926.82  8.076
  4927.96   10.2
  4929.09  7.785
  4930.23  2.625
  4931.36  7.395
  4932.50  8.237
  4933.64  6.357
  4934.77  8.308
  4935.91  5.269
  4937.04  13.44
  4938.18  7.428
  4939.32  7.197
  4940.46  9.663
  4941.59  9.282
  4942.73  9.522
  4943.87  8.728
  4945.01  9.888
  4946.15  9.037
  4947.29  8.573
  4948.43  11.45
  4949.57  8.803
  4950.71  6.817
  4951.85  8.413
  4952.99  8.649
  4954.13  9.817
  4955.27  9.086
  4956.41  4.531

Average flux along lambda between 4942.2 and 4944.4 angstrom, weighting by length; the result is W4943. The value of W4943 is 9.12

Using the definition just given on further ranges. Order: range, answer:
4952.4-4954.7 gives 9.23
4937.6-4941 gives 8.08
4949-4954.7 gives 8.5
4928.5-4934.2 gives 6.49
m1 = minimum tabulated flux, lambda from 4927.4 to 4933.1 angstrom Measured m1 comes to 2.625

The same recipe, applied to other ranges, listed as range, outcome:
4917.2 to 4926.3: 6.979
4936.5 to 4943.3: 7.197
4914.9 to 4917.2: 7.944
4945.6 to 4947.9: 8.573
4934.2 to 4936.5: 5.269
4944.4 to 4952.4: 6.817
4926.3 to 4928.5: 8.076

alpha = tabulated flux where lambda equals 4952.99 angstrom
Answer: 8.649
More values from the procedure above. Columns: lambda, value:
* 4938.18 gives 7.428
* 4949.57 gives 8.803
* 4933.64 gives 6.357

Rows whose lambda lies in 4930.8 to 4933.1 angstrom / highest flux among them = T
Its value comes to 8.237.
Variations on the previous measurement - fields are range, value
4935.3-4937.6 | 13.44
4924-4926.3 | 8.463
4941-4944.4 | 9.522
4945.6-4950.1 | 11.45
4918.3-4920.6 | 8.78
